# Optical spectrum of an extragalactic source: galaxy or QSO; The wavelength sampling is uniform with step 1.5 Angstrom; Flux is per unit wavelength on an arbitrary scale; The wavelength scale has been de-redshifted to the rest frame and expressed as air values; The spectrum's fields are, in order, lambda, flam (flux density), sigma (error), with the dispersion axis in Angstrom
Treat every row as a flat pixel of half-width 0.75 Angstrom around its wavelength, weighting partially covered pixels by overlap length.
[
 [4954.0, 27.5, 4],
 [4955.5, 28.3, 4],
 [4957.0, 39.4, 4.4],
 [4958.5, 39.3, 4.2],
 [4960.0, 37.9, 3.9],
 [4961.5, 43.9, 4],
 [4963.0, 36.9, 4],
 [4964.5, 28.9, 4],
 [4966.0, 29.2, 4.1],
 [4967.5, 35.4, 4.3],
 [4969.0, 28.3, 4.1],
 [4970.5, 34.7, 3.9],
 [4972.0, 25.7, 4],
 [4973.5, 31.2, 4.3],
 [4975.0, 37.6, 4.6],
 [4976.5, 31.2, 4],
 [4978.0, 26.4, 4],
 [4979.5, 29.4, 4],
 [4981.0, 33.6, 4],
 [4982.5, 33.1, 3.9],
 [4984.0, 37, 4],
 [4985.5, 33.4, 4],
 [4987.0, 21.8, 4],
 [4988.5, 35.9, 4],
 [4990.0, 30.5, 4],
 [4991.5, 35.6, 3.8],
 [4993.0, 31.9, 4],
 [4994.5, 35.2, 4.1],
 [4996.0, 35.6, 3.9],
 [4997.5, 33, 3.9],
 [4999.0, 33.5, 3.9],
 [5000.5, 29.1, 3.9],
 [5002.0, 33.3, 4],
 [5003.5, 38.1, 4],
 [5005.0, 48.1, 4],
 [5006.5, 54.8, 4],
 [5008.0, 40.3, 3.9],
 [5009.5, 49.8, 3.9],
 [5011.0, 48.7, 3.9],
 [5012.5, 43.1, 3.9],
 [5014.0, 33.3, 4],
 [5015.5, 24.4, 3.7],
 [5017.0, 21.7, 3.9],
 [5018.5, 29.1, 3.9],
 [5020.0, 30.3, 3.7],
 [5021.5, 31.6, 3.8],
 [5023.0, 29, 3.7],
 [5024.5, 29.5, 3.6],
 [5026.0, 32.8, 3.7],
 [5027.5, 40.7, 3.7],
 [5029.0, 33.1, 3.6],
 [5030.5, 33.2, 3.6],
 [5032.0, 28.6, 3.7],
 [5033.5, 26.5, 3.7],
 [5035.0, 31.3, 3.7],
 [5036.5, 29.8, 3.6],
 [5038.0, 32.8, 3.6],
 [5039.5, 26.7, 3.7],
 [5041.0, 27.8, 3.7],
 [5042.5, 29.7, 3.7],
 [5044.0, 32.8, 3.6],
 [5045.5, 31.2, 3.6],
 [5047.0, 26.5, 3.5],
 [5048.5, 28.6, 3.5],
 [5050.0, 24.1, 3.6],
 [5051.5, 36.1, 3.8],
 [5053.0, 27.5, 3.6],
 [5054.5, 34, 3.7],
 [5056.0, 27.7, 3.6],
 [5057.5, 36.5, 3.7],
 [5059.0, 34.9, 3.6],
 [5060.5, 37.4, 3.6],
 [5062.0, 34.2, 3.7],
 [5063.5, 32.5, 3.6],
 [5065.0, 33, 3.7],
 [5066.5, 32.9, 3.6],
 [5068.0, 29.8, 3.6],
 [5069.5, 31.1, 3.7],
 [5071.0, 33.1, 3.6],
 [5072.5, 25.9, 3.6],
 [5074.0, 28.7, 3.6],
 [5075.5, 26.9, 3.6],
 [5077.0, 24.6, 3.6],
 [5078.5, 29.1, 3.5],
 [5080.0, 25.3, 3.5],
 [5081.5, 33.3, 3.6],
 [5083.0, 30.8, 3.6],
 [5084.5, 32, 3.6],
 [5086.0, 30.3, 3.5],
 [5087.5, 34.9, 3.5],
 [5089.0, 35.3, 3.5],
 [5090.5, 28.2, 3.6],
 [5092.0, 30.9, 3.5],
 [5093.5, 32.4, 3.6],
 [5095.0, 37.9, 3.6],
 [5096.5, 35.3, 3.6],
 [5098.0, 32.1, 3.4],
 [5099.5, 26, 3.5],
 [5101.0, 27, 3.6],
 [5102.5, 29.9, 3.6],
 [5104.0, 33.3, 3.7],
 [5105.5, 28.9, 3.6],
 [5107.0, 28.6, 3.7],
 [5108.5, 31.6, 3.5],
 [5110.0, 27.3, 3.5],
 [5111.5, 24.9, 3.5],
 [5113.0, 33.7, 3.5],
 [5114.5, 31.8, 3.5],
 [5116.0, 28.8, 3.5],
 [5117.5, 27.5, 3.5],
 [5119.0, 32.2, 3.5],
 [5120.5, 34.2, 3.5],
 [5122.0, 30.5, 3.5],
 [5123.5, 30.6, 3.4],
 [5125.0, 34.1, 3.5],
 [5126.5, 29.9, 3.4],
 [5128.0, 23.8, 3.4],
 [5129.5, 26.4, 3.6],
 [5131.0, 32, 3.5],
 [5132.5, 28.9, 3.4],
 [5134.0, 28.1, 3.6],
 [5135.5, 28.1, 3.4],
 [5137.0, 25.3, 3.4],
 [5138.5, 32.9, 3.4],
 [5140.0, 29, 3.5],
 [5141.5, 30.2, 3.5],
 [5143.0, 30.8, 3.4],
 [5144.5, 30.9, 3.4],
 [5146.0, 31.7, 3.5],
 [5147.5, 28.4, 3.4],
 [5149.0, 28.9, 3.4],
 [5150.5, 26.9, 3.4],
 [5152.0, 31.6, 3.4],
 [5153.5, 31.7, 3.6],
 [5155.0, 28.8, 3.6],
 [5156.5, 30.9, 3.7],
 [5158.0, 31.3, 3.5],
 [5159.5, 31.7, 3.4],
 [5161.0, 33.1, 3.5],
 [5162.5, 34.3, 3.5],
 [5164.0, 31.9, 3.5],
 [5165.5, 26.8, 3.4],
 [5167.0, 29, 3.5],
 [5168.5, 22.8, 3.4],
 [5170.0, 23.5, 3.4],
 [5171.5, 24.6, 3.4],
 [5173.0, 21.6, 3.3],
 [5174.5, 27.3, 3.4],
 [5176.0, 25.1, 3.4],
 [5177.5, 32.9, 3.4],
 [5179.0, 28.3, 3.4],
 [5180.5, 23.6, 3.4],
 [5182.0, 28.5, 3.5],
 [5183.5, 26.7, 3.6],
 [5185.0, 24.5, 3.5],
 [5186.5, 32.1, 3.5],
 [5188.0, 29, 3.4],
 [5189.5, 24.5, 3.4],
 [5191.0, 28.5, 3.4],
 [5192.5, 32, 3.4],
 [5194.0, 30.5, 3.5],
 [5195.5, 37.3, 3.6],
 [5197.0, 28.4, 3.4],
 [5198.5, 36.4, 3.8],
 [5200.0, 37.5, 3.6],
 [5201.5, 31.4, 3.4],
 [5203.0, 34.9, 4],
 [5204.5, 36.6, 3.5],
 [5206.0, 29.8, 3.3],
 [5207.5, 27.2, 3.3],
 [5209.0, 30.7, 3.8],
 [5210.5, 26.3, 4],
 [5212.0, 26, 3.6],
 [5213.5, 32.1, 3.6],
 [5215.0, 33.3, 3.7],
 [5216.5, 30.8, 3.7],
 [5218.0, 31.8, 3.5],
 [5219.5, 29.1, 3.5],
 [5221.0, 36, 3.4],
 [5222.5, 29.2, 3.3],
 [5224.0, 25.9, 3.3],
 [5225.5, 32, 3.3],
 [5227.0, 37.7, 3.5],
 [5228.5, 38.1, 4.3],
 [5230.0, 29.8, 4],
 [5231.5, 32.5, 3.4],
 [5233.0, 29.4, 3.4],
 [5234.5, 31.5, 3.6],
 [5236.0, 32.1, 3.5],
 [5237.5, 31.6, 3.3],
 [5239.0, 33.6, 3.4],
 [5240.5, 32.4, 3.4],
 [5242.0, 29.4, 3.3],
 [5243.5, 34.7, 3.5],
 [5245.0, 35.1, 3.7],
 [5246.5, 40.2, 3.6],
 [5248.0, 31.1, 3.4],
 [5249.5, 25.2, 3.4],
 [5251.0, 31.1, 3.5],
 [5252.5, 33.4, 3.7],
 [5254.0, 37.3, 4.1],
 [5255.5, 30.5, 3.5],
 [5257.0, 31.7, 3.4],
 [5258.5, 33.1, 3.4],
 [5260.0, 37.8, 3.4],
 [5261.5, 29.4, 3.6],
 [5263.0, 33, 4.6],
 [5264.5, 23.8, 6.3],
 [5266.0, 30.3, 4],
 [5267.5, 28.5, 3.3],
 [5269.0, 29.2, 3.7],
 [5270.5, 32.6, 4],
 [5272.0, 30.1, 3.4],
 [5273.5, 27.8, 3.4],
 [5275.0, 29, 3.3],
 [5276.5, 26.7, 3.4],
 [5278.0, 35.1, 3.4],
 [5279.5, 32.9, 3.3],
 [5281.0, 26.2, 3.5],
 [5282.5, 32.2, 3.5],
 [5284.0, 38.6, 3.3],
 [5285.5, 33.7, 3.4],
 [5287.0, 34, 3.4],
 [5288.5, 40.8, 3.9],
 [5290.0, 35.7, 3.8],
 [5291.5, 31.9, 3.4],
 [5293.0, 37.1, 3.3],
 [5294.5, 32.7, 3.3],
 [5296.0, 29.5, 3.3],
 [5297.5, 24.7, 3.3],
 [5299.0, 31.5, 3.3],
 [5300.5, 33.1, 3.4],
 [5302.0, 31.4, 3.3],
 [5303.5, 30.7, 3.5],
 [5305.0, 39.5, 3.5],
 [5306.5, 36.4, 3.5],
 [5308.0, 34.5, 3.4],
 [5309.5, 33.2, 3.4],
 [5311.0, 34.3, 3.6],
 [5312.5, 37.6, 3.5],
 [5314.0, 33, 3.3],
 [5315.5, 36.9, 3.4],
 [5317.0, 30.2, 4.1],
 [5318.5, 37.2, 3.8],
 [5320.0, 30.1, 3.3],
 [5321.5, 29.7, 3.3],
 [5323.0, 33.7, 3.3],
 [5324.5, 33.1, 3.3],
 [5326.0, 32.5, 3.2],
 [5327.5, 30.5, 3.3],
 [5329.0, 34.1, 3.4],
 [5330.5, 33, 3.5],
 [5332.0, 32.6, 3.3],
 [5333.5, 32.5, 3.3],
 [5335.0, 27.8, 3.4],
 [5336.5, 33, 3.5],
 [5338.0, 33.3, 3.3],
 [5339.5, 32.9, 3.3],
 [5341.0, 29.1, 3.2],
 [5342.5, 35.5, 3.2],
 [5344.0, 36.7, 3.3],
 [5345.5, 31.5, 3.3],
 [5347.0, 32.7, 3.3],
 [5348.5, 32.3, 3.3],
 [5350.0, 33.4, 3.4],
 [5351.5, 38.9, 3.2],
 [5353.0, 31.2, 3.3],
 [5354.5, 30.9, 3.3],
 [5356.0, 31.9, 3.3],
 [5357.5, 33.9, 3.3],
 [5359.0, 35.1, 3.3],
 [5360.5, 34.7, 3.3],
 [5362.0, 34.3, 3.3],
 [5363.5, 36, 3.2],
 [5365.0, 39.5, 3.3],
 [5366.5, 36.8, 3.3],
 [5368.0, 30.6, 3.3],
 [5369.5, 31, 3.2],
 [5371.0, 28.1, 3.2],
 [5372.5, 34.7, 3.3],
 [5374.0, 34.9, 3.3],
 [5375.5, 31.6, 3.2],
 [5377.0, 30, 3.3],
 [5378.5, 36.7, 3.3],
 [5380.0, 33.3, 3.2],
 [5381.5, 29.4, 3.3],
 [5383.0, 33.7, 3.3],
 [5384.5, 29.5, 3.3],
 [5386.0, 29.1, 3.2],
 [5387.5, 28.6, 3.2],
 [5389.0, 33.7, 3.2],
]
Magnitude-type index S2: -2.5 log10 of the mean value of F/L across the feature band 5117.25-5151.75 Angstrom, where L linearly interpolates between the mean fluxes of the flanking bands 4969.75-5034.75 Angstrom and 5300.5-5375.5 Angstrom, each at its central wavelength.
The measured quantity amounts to 0.14 mag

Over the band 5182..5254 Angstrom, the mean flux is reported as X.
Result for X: 31.5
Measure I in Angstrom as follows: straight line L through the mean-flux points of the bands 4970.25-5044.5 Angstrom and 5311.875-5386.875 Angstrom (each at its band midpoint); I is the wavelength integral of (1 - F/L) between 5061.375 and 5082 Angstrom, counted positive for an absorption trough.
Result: 2.0 Angstrom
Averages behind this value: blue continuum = 33.3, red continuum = 33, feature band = 30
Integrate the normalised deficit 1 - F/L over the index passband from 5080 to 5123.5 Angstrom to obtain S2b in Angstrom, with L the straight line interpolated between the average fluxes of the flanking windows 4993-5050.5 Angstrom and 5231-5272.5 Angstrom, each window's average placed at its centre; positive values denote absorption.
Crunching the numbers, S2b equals 2.5 Angstrom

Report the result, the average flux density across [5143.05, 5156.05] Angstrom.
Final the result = 29.9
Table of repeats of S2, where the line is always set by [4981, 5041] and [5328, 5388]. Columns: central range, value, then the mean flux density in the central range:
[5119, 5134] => 0.12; 30.1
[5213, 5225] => 0.08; 31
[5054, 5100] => 0.07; 31.5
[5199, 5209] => 0.02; 32.8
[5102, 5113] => 0.14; 29.5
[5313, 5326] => 0.00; 33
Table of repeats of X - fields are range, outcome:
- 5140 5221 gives 29.8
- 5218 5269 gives 32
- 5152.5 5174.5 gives 28.7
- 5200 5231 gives 31.6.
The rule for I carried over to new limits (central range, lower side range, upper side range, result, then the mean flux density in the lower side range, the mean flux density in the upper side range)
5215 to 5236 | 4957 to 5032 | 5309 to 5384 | 1.0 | 34.3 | 33.2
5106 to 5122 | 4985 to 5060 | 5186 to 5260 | 1.2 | 33.1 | 31.9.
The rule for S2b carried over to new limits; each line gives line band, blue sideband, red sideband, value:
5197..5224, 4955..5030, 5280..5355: 1.7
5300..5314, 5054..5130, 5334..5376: -0.7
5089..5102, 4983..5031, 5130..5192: 0.0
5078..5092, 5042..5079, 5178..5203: -0.2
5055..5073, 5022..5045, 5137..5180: -1.2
